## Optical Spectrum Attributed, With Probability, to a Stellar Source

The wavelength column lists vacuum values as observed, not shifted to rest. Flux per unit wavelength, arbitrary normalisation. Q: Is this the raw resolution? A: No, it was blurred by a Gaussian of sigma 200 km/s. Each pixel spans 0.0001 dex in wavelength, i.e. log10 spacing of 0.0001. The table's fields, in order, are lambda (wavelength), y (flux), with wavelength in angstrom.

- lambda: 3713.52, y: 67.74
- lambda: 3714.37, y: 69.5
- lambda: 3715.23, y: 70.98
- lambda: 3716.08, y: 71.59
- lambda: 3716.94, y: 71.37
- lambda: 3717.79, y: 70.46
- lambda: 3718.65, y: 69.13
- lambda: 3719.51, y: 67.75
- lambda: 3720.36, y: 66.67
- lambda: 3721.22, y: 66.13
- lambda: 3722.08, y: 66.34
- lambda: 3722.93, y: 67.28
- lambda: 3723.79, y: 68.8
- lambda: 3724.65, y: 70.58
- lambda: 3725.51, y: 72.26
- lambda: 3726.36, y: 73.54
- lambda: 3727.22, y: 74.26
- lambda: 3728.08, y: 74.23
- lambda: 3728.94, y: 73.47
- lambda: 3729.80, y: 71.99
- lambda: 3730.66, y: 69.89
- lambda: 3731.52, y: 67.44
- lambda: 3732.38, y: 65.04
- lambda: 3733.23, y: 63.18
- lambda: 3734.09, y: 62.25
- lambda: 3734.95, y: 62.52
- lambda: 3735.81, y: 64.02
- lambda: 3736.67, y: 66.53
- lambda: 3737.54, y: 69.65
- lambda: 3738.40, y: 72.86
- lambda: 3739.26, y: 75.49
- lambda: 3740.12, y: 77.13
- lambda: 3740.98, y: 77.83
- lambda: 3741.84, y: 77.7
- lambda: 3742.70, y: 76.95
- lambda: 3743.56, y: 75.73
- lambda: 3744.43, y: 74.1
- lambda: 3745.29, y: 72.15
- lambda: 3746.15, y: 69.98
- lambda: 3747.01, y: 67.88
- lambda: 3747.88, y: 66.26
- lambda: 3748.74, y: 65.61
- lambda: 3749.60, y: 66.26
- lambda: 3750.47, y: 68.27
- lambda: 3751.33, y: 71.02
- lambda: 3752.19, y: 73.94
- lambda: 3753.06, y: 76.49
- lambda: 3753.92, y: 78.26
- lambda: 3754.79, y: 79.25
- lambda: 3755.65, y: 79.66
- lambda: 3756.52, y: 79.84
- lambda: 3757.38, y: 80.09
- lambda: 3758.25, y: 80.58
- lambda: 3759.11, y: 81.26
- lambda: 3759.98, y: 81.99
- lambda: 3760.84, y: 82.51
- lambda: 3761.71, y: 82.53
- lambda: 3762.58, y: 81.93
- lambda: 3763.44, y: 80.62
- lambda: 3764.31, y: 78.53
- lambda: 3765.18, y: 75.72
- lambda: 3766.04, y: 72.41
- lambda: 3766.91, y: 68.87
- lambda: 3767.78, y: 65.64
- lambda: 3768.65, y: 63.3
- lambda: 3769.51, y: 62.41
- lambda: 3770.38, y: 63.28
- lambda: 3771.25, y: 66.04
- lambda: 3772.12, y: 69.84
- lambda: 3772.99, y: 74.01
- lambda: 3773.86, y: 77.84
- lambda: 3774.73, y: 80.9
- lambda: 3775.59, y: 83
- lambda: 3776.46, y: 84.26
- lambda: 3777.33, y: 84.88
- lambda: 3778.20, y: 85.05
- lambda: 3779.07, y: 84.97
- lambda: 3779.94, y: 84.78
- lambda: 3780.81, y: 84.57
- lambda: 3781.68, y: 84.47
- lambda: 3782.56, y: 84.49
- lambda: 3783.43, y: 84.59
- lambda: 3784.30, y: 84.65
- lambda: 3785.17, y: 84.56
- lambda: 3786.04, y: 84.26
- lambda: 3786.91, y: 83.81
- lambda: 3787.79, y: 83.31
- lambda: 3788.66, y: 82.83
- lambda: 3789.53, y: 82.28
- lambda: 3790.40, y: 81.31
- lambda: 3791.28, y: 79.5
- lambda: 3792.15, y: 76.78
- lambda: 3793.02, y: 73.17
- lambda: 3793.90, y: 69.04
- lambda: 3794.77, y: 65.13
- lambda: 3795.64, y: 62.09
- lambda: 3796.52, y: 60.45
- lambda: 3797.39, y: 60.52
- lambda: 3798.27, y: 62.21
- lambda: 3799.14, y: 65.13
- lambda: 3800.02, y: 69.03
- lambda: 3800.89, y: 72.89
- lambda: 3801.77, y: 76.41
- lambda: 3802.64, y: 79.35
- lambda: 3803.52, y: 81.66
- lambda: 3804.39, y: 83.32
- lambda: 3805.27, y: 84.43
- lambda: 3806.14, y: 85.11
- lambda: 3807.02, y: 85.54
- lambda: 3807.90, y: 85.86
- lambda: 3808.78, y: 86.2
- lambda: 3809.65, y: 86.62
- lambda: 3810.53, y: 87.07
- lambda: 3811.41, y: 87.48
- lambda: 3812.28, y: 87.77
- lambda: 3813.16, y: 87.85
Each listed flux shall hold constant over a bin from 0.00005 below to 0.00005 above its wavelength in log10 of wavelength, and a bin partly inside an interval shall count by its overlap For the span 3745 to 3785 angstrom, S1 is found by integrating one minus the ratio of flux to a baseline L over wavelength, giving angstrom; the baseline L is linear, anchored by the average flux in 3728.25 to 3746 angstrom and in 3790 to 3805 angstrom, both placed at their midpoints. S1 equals -2.9 angstrom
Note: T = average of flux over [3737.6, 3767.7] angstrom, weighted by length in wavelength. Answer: 75.4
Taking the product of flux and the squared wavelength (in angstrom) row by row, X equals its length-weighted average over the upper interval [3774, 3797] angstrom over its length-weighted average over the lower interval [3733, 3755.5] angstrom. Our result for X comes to 1.1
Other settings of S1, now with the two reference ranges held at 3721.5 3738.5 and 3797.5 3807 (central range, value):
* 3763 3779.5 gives -0.5 angstrom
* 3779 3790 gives -1.5 angstrom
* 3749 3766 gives -1.5 angstrom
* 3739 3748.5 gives -0.5 angstrom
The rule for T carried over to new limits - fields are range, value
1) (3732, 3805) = 75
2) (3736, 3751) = 71.6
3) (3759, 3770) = 75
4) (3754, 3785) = 78.3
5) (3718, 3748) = 70.2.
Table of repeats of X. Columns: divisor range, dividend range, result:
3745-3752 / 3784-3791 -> 1.24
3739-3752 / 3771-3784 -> 1.14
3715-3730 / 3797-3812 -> 1.17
